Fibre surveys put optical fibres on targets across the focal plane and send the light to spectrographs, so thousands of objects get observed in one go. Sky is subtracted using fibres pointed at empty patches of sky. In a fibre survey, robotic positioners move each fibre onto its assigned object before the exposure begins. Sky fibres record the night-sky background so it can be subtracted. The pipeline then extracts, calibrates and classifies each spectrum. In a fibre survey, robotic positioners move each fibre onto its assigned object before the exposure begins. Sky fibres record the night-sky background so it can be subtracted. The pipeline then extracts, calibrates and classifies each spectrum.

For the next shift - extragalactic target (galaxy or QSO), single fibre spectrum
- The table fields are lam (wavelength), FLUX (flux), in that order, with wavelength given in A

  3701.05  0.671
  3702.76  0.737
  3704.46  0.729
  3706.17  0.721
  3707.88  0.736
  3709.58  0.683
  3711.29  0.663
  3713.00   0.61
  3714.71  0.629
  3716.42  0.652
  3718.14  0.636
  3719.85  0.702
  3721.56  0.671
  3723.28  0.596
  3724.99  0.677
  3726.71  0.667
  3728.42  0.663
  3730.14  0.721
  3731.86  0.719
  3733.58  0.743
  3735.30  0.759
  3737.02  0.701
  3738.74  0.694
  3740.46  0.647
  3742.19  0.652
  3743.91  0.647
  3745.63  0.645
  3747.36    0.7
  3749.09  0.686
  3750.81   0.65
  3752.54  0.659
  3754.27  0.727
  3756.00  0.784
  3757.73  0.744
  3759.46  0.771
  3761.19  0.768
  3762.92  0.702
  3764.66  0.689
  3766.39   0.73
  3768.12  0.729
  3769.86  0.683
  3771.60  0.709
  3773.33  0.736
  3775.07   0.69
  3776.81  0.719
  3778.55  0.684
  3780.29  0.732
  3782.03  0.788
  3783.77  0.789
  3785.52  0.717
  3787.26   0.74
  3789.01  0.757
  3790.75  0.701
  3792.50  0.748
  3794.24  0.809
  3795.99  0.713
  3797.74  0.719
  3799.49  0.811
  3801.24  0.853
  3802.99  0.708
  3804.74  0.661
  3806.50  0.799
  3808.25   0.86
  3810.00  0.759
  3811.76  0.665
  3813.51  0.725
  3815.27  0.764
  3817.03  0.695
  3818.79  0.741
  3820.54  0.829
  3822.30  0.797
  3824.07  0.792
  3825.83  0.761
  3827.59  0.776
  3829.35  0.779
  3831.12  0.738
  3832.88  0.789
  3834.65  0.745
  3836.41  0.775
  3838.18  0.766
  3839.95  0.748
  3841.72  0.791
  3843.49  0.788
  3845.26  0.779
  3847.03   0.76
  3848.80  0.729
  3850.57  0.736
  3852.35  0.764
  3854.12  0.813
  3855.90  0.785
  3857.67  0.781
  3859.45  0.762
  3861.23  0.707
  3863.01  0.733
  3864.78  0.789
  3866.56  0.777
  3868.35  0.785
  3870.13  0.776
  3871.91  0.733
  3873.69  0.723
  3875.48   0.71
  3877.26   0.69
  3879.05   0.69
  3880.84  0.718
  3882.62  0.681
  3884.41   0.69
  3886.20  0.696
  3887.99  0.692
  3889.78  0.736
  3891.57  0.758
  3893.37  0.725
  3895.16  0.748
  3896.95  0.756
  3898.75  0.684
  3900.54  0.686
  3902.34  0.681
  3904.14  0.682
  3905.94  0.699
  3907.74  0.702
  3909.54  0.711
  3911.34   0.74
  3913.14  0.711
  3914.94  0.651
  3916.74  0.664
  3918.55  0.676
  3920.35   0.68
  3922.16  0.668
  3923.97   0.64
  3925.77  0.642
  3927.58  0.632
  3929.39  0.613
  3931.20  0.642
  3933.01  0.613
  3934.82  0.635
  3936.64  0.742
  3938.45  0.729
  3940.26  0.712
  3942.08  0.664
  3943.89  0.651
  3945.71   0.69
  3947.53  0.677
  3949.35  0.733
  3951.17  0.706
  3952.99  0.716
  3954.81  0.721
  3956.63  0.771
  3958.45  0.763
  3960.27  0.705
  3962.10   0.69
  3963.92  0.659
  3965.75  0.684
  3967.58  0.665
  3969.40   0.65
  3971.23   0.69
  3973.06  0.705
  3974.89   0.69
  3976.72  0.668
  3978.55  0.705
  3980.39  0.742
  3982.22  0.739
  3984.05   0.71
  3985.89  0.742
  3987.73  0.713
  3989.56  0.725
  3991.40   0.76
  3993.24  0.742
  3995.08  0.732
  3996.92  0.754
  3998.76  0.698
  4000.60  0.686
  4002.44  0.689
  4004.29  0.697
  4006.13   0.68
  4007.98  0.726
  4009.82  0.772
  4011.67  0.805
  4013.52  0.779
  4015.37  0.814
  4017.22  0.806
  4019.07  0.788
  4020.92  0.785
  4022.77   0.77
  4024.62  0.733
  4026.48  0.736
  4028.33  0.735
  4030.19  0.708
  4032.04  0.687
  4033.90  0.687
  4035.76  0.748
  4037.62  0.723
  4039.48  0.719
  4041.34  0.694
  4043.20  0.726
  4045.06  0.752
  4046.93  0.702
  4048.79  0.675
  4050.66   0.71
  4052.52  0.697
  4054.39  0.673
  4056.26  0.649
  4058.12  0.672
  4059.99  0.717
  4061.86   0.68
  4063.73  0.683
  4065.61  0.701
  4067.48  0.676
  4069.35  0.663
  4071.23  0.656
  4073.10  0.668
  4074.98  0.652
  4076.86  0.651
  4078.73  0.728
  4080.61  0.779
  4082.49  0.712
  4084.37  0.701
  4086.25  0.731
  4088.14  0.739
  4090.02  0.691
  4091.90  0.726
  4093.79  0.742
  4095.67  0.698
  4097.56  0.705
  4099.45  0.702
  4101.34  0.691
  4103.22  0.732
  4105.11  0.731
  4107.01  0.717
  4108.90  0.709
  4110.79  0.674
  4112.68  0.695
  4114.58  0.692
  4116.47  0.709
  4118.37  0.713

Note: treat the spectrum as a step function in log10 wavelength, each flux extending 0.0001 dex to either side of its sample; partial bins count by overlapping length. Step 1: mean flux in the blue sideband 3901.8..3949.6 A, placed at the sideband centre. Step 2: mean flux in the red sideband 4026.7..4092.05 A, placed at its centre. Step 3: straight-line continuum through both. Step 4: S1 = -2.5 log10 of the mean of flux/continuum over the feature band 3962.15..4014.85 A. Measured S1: -0.042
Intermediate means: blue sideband 0.676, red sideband 0.7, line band 0.715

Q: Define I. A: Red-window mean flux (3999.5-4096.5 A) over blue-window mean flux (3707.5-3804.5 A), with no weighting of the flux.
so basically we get 1.01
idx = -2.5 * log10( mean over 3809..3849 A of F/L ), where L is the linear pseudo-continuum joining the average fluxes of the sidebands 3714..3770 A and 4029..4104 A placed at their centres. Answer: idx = -0.099 mag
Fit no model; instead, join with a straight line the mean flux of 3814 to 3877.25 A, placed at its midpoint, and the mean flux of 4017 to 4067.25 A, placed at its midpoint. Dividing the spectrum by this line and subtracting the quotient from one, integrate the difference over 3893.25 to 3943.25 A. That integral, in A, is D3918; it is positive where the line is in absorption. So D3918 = 4.19 A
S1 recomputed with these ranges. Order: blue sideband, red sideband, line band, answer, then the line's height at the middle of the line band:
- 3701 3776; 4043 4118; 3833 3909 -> -0.062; 0.696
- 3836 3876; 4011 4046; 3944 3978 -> 0.082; 0.752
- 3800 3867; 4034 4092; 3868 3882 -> 0.039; 0.752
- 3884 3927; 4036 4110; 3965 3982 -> 0.012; 0.699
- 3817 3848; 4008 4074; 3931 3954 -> 0.087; 0.744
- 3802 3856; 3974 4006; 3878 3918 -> 0.057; 0.742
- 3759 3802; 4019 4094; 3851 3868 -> -0.054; 0.73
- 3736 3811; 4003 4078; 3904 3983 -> 0.048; 0.719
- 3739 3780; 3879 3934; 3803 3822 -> -0.079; 0.697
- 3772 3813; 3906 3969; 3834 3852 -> -0.055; 0.725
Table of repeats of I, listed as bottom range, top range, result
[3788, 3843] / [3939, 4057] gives 0.94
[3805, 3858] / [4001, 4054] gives 0.96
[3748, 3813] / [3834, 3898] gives 1.01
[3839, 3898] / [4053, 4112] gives 0.94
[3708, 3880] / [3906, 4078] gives 0.96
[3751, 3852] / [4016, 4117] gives 0.95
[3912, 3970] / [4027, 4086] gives 1.02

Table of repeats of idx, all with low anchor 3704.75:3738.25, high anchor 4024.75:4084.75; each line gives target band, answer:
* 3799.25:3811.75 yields -0.12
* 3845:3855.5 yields -0.11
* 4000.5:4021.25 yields -0.09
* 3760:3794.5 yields -0.07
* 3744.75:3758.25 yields -0.02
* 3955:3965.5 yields -0.03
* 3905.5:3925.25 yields 0.01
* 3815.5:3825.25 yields -0.12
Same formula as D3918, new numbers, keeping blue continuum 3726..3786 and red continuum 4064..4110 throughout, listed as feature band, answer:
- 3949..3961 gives -0.42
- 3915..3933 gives 1.48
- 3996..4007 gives 0.07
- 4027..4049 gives -0.31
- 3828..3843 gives -1.24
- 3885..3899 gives -0.36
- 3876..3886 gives 0.18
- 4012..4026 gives -1.52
